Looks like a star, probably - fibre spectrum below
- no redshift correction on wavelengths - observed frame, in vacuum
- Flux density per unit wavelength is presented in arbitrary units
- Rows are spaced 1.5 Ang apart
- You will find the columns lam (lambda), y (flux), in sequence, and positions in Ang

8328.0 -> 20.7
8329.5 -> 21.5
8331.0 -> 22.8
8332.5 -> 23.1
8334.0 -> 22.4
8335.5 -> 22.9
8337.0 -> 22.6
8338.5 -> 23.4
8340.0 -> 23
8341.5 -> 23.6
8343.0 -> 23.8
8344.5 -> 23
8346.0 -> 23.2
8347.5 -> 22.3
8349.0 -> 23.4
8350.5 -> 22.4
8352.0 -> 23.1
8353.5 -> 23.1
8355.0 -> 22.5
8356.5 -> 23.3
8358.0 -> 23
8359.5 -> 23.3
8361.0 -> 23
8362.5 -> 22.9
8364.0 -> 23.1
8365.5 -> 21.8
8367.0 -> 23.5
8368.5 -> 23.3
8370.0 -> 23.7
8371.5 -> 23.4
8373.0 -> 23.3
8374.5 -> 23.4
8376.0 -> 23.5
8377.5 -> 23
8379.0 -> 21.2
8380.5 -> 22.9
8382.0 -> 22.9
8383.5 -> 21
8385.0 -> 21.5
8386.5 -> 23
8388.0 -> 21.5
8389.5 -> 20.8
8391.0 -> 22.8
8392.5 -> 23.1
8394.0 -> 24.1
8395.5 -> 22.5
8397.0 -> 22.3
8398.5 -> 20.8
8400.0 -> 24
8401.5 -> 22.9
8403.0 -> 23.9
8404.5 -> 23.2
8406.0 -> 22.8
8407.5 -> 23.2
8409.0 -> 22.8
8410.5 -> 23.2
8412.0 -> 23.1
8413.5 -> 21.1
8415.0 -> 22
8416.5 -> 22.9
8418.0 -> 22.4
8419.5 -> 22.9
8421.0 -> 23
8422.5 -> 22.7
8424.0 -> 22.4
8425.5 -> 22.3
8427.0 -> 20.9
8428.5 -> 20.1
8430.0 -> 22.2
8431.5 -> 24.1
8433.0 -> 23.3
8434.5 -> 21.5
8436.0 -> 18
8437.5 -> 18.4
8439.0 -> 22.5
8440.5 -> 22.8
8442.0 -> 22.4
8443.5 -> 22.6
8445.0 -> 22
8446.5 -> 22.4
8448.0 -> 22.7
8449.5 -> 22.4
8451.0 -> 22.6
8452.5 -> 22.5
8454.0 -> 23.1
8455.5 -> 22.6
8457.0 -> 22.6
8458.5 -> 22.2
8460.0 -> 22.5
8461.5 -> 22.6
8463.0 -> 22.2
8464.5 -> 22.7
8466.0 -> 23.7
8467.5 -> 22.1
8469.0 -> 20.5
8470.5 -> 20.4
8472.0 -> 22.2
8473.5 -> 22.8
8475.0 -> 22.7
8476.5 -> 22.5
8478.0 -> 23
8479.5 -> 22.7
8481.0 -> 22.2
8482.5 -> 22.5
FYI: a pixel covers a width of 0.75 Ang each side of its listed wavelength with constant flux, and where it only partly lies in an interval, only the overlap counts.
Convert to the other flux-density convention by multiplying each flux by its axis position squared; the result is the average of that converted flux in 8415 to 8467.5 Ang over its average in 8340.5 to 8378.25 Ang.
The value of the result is 0.98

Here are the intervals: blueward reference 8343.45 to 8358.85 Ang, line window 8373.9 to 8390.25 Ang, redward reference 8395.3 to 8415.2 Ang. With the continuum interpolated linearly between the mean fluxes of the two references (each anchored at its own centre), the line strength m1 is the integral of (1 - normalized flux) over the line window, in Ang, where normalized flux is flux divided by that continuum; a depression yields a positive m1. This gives 0.4 Ang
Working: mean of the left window 22.9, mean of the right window 22.7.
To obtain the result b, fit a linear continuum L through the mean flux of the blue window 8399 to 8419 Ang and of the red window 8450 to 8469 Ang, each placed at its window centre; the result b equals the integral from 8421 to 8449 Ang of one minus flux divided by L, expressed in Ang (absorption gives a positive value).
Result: 1.0 Ang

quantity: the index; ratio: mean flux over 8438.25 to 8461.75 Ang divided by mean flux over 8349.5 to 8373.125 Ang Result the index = 1.0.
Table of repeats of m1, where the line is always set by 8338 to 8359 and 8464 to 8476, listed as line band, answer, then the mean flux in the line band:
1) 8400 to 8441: 0.5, 22.3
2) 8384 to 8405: 0.1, 22.6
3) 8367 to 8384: 0.0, 22.9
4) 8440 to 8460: -0.2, 22.5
